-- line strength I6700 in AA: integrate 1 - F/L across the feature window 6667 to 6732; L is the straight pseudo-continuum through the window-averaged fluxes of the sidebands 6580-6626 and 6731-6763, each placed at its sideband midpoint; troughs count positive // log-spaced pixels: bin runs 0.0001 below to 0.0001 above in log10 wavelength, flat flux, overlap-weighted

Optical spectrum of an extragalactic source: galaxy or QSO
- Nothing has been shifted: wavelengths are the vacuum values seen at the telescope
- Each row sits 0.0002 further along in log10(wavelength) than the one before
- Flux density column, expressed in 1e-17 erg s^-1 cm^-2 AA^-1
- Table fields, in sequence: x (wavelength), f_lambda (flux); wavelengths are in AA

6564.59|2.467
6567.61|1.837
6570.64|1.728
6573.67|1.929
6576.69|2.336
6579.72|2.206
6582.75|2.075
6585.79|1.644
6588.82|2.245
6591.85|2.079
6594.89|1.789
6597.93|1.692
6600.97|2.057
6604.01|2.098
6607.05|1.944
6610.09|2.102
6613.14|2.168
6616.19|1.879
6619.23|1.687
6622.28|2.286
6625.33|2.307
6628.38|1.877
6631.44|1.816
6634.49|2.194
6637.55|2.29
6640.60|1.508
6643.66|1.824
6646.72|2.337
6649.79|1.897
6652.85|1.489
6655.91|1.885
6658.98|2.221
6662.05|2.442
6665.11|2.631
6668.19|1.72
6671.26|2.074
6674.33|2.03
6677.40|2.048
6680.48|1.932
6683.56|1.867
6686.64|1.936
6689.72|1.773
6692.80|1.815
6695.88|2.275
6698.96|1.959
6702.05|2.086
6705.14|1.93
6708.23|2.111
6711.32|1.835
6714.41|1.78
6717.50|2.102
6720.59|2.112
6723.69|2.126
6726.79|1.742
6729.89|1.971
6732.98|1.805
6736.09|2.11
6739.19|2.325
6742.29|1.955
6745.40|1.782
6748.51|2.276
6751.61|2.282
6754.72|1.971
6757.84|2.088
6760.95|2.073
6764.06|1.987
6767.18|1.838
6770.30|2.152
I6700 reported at 2.6 AA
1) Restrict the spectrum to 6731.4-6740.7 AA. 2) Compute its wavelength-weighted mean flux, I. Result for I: 2.08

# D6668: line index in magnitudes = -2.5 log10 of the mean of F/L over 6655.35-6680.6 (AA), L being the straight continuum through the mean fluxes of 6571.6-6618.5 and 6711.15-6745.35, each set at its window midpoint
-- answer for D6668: -0.07 mag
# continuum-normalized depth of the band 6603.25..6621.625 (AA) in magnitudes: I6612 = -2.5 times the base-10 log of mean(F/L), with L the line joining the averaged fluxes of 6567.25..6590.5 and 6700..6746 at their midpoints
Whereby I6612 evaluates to 0.01 mag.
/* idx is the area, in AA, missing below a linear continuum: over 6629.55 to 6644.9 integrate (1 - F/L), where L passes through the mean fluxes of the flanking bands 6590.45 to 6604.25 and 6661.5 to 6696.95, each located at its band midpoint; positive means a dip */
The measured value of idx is 0.39 AA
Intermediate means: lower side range 1.93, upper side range 2.03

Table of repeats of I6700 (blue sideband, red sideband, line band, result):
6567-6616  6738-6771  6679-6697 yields 1.0 AA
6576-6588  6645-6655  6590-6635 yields -0.2 AA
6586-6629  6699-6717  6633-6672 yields -1.1 AA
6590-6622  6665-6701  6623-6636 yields -0.6 AA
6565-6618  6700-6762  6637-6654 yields 1.1 AA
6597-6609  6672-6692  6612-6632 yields -0.5 AA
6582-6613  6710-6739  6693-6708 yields -0.5 AA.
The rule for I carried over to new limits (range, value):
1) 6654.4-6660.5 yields 2.05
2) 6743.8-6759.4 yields 2.08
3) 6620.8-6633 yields 2.07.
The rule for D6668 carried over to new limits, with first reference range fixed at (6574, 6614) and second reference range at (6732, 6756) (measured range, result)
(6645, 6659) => 0.059 mag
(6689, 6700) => 0.046 mag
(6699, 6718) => 0.051 mag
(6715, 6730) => 0.035 mag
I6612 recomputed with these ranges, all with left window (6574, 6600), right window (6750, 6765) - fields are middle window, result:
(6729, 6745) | 0.03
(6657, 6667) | -0.17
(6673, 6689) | 0.05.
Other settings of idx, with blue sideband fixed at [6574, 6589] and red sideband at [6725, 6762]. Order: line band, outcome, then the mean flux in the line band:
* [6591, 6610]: 1.1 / 1.95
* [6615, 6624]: 0.5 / 1.96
